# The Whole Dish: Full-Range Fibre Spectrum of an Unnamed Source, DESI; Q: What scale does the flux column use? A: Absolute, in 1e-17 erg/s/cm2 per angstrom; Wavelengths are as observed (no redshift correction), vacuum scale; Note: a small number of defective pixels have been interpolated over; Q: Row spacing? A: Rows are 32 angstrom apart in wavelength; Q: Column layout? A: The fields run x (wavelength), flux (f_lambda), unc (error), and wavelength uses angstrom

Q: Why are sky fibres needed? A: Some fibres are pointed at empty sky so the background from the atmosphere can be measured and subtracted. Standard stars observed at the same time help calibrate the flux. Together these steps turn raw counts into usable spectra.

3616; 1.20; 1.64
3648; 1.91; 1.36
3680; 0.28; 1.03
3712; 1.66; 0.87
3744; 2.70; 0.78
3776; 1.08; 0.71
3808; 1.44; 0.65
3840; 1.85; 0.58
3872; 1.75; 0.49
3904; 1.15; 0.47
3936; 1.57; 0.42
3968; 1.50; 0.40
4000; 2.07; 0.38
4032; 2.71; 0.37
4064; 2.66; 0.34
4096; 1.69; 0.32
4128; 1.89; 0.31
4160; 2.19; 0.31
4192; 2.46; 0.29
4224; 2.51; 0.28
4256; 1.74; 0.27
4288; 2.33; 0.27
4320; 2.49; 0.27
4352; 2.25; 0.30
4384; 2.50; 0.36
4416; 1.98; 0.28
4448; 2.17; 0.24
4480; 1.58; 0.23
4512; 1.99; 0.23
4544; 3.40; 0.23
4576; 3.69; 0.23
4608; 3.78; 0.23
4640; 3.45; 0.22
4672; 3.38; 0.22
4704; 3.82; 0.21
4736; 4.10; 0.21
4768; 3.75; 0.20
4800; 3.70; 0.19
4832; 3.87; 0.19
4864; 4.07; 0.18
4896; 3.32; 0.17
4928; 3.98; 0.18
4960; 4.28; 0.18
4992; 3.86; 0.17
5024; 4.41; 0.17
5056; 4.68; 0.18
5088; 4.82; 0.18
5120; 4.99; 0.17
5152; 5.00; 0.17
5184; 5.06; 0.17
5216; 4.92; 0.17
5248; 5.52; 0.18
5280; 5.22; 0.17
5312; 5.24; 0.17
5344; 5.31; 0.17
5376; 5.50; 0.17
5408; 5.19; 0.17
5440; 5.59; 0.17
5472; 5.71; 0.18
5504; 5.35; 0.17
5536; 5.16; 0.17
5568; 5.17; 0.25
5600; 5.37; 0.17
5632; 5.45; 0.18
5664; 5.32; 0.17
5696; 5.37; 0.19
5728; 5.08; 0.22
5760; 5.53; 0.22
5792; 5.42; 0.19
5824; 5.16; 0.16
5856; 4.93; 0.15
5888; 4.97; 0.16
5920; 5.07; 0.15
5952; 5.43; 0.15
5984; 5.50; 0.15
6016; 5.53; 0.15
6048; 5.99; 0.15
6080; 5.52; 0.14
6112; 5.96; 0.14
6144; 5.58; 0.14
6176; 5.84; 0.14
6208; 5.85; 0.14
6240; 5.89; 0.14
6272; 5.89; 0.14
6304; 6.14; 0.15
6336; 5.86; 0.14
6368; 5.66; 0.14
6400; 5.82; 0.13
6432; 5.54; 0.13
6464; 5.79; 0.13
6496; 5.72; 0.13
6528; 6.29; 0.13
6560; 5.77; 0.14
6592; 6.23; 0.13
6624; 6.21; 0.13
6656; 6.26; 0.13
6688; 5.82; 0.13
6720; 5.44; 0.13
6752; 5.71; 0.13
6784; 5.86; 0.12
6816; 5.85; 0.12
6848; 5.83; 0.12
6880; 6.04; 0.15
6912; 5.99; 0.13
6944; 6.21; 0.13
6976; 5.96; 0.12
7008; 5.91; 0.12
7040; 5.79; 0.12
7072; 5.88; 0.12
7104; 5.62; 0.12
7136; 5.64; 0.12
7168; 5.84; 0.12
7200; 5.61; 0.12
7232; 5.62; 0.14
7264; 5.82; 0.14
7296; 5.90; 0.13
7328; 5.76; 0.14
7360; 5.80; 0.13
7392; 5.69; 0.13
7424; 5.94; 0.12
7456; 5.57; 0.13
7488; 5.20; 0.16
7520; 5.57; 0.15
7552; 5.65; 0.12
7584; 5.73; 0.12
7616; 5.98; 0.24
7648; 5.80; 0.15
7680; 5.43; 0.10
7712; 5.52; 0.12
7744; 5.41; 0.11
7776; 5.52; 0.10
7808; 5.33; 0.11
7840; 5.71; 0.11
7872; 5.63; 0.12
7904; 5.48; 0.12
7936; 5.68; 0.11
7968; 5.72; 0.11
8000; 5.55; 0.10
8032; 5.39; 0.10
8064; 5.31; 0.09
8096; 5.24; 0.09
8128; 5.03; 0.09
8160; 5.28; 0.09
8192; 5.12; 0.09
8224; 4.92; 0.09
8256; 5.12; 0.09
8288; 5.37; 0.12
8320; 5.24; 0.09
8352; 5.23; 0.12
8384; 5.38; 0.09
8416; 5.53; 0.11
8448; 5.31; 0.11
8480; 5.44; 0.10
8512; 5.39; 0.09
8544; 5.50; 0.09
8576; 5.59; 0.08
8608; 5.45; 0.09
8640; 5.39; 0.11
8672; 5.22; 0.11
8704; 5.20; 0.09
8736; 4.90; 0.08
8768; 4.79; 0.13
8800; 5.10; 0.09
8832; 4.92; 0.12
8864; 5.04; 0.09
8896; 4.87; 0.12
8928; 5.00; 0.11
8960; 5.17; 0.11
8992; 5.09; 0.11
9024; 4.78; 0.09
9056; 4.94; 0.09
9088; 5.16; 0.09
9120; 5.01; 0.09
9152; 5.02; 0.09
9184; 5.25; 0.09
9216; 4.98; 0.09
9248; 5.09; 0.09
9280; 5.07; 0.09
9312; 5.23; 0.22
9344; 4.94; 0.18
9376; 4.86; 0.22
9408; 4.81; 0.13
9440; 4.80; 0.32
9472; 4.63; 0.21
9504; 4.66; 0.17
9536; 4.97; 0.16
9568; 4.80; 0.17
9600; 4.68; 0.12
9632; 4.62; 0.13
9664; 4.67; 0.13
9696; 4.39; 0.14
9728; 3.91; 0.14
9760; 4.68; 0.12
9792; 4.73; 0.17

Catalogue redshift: 0.14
